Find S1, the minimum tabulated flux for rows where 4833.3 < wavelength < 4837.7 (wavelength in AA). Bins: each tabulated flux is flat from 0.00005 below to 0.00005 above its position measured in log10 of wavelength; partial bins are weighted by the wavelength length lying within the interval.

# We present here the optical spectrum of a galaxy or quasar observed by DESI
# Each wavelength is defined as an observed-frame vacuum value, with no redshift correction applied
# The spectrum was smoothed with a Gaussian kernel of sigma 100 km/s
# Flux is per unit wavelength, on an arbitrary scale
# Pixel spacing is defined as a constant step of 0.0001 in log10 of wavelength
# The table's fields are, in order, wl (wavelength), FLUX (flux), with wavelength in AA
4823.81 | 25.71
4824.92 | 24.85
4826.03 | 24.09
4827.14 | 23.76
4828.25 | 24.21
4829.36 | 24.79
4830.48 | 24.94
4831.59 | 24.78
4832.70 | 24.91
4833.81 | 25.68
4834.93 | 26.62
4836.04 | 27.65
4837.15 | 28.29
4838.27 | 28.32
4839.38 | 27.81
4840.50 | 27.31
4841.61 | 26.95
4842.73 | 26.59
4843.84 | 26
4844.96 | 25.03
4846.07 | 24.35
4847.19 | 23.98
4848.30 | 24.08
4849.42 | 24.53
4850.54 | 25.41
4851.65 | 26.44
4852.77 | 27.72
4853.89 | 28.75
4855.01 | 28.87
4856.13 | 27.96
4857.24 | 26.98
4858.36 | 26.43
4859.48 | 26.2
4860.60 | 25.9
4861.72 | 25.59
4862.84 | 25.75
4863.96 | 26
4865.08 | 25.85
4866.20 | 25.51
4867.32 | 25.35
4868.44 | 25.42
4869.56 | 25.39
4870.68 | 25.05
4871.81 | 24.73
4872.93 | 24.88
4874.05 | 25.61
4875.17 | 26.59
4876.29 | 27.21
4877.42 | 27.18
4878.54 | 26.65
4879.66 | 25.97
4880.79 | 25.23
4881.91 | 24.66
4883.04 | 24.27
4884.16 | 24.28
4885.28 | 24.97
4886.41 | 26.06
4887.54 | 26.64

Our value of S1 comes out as 25.68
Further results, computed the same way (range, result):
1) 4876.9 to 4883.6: 24.27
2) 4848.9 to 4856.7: 24.53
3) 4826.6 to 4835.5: 23.76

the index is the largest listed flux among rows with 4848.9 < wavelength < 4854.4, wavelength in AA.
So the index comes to 28.75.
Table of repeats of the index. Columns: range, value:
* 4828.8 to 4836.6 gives 27.65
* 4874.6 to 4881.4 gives 27.21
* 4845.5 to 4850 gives 24.53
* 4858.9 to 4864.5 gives 26.2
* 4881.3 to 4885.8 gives 24.97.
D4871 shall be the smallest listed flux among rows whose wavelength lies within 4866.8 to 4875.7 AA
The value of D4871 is 24.73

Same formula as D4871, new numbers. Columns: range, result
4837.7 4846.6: 24.35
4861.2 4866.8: 25.51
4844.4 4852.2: 23.98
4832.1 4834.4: 24.91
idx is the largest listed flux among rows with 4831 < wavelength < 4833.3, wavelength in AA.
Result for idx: 24.91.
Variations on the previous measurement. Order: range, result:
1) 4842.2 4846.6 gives 26.59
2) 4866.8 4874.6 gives 25.61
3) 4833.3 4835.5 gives 26.62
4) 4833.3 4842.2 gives 28.32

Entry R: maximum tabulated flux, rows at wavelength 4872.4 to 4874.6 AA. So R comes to 25.61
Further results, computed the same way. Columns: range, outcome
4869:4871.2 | 25.39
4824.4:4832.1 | 24.94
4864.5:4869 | 25.85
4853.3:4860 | 28.87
